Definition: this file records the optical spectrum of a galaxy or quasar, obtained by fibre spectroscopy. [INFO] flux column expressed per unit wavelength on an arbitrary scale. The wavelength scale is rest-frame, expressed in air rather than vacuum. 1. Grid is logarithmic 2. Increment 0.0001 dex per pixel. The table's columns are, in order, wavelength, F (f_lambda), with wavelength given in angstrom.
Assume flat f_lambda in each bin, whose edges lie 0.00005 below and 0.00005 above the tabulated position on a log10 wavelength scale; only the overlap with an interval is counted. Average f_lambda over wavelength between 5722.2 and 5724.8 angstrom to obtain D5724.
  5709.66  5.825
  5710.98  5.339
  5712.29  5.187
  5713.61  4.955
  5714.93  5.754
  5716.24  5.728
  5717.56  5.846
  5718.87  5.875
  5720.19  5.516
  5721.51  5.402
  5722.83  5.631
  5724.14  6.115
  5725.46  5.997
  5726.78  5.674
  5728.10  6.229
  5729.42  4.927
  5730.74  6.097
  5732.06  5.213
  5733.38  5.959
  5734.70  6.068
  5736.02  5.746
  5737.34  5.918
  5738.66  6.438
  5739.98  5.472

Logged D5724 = 5.89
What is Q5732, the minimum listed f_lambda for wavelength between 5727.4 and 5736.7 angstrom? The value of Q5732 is 4.927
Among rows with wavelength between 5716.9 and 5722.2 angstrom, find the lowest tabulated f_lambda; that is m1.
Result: 5.402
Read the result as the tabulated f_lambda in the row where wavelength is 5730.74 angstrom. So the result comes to 6.097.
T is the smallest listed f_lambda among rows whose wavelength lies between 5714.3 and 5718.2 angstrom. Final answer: 5.728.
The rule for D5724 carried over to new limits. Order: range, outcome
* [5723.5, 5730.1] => 5.78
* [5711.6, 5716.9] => 5.41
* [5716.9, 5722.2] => 5.66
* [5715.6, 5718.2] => 5.78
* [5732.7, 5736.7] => 5.92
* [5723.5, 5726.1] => 6.05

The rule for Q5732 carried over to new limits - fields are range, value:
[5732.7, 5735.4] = 5.959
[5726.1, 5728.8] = 5.674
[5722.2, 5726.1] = 5.631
